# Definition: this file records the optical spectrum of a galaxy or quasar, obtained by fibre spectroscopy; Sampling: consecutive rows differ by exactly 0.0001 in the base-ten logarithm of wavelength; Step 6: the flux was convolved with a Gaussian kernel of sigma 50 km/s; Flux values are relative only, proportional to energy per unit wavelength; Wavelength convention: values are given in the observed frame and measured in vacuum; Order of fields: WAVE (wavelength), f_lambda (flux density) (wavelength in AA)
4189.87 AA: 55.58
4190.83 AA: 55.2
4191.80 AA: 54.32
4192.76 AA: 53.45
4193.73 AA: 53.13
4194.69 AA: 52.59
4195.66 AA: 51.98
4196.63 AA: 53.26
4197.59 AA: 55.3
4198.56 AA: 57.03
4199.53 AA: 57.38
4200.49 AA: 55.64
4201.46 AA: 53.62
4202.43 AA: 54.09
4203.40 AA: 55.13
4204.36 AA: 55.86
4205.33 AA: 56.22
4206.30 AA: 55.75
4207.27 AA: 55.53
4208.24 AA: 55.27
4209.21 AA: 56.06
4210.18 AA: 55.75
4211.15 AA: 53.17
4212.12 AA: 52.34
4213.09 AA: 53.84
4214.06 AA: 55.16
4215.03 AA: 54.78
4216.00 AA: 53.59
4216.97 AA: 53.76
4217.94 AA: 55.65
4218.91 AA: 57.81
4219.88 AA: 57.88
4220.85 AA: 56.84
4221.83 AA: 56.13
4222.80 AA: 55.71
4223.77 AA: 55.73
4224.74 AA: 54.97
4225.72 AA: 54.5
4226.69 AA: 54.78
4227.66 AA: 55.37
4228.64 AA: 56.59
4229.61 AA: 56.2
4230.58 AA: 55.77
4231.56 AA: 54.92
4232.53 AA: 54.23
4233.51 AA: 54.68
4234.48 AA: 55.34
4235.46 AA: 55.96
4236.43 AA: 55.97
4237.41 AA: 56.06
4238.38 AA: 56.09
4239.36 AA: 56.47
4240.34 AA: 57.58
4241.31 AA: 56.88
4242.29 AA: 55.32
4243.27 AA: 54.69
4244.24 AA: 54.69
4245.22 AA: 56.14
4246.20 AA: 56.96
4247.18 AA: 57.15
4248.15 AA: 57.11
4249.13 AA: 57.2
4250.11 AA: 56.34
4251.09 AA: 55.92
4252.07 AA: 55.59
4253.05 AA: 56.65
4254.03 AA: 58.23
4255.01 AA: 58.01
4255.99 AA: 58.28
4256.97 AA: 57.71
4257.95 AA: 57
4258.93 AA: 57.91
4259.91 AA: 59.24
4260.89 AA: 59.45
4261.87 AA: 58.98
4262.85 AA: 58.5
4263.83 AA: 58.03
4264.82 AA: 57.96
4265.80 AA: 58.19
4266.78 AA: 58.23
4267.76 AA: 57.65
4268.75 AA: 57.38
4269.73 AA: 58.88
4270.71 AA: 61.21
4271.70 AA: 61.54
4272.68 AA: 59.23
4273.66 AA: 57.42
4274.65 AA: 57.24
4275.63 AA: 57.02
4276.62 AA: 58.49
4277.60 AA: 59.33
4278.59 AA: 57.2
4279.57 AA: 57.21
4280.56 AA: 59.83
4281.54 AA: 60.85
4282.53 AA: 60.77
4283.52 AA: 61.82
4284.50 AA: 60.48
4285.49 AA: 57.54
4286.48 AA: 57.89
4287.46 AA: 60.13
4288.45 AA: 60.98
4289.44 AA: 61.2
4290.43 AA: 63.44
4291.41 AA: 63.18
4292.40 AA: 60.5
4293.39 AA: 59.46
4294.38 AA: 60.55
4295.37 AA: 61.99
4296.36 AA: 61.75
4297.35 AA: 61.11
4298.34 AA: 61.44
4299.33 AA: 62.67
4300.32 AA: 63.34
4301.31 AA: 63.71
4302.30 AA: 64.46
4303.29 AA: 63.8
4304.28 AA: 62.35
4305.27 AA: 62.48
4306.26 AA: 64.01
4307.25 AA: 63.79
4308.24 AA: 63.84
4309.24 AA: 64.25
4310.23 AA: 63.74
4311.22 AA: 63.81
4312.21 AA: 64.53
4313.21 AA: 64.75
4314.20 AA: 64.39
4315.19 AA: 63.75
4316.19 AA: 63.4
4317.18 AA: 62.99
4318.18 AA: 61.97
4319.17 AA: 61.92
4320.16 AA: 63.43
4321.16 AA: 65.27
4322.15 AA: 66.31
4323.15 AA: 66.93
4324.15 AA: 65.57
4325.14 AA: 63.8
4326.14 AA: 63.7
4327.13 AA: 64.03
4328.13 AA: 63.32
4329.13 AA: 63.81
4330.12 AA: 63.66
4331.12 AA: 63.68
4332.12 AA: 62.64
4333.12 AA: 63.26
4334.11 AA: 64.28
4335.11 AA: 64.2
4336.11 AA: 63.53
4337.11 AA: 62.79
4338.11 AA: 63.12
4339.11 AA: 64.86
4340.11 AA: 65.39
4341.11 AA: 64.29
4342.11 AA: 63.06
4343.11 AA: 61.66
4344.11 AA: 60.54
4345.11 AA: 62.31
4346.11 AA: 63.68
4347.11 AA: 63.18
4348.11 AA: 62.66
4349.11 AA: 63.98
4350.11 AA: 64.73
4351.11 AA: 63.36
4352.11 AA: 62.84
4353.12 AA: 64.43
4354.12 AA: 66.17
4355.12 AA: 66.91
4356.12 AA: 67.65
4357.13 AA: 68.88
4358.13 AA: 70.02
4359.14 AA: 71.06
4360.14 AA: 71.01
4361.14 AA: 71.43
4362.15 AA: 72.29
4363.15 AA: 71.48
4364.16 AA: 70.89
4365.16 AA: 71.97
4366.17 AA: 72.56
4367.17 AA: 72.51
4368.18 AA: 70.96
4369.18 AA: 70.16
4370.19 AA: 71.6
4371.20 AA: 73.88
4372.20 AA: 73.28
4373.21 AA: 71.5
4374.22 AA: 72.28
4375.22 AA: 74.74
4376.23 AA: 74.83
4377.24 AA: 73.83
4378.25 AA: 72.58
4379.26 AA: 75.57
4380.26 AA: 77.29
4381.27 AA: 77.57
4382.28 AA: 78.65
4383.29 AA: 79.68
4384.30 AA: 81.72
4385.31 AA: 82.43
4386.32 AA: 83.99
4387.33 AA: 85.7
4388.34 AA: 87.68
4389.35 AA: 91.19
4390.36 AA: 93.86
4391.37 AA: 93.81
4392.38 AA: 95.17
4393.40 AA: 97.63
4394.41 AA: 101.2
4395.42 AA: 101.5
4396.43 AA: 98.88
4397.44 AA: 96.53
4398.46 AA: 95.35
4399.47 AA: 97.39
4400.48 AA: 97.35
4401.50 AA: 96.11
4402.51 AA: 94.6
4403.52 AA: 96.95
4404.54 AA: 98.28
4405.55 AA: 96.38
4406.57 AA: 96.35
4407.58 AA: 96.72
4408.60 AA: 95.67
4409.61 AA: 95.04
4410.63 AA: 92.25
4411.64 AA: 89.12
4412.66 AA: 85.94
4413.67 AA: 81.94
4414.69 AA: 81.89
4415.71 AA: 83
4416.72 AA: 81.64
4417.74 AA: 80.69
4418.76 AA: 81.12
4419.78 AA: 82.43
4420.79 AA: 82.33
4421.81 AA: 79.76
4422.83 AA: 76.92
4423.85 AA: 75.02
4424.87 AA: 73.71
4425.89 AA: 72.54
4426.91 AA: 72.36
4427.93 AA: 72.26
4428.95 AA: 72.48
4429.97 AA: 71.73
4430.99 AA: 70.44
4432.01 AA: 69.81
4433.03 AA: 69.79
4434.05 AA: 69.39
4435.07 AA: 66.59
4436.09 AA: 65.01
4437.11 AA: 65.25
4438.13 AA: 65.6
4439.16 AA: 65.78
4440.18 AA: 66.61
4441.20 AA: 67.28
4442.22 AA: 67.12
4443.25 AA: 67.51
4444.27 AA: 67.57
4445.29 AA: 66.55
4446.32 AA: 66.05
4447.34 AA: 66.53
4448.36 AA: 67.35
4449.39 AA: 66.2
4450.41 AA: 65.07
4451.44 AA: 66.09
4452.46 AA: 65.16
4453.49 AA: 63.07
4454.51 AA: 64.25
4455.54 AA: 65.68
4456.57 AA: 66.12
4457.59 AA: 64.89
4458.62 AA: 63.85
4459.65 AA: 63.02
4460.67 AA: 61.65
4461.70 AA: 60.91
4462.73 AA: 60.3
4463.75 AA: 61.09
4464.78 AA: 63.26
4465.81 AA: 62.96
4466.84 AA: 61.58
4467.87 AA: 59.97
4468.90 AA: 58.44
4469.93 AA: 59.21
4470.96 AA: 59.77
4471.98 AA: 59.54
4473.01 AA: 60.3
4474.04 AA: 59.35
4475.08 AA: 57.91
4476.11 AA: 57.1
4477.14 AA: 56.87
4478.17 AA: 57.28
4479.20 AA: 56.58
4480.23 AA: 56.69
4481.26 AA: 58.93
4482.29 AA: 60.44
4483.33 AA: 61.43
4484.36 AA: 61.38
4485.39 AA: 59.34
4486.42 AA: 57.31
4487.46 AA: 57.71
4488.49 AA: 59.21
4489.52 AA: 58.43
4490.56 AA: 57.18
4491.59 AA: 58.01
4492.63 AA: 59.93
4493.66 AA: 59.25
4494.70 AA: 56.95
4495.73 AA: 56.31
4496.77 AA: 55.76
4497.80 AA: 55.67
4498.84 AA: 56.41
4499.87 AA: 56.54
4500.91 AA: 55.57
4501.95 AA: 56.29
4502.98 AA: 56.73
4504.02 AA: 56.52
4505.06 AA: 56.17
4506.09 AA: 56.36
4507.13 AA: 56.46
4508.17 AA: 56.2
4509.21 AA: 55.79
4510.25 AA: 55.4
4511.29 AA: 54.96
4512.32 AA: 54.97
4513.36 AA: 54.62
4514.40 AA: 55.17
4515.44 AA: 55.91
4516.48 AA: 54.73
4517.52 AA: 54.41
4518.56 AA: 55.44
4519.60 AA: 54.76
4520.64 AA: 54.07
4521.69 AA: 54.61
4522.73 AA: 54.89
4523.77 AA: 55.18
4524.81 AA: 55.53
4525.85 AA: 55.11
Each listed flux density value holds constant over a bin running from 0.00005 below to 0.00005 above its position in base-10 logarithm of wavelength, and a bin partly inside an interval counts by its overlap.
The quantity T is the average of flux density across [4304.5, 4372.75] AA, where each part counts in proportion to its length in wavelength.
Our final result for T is 65.7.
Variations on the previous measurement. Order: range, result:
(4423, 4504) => 62.8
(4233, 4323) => 59.8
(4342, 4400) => 76.2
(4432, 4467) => 65.3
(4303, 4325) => 64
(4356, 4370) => 71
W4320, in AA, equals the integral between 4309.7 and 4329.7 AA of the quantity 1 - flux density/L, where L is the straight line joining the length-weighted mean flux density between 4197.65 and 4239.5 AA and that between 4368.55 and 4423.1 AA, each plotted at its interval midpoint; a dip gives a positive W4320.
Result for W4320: 2.4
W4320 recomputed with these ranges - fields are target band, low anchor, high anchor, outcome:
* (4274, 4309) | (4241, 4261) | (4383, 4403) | 3.17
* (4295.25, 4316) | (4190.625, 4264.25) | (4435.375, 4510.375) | -2.15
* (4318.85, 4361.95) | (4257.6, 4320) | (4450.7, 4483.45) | -2.74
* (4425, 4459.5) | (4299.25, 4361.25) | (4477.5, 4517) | -4.57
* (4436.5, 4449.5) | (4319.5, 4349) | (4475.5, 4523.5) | -1.63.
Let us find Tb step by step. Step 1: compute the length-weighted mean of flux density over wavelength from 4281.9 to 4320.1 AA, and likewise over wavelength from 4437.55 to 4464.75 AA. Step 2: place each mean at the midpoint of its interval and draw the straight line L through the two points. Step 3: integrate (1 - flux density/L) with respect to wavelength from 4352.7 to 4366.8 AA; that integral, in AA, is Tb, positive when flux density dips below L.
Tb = -1.43 AA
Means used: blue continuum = 62.3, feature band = 69.9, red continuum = 65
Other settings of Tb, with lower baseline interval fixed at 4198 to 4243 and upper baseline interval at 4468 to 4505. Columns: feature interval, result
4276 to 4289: -0.8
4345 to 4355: -1.3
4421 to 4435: -3.7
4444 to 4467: -2.6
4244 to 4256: -0.2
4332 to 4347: -1.8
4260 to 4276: -0.8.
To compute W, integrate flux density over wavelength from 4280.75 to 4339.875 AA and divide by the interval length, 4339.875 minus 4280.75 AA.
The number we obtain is 62.9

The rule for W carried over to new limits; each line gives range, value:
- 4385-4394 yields 90.4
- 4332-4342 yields 63.8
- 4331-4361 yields 64.8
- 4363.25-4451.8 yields 79.5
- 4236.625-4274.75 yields 57.5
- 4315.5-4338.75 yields 63.8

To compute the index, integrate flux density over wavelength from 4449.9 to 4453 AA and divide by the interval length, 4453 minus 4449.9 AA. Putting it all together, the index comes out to 65.4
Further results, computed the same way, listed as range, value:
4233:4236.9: 55.5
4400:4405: 96.5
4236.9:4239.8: 56.2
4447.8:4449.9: 66.8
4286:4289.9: 60.1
